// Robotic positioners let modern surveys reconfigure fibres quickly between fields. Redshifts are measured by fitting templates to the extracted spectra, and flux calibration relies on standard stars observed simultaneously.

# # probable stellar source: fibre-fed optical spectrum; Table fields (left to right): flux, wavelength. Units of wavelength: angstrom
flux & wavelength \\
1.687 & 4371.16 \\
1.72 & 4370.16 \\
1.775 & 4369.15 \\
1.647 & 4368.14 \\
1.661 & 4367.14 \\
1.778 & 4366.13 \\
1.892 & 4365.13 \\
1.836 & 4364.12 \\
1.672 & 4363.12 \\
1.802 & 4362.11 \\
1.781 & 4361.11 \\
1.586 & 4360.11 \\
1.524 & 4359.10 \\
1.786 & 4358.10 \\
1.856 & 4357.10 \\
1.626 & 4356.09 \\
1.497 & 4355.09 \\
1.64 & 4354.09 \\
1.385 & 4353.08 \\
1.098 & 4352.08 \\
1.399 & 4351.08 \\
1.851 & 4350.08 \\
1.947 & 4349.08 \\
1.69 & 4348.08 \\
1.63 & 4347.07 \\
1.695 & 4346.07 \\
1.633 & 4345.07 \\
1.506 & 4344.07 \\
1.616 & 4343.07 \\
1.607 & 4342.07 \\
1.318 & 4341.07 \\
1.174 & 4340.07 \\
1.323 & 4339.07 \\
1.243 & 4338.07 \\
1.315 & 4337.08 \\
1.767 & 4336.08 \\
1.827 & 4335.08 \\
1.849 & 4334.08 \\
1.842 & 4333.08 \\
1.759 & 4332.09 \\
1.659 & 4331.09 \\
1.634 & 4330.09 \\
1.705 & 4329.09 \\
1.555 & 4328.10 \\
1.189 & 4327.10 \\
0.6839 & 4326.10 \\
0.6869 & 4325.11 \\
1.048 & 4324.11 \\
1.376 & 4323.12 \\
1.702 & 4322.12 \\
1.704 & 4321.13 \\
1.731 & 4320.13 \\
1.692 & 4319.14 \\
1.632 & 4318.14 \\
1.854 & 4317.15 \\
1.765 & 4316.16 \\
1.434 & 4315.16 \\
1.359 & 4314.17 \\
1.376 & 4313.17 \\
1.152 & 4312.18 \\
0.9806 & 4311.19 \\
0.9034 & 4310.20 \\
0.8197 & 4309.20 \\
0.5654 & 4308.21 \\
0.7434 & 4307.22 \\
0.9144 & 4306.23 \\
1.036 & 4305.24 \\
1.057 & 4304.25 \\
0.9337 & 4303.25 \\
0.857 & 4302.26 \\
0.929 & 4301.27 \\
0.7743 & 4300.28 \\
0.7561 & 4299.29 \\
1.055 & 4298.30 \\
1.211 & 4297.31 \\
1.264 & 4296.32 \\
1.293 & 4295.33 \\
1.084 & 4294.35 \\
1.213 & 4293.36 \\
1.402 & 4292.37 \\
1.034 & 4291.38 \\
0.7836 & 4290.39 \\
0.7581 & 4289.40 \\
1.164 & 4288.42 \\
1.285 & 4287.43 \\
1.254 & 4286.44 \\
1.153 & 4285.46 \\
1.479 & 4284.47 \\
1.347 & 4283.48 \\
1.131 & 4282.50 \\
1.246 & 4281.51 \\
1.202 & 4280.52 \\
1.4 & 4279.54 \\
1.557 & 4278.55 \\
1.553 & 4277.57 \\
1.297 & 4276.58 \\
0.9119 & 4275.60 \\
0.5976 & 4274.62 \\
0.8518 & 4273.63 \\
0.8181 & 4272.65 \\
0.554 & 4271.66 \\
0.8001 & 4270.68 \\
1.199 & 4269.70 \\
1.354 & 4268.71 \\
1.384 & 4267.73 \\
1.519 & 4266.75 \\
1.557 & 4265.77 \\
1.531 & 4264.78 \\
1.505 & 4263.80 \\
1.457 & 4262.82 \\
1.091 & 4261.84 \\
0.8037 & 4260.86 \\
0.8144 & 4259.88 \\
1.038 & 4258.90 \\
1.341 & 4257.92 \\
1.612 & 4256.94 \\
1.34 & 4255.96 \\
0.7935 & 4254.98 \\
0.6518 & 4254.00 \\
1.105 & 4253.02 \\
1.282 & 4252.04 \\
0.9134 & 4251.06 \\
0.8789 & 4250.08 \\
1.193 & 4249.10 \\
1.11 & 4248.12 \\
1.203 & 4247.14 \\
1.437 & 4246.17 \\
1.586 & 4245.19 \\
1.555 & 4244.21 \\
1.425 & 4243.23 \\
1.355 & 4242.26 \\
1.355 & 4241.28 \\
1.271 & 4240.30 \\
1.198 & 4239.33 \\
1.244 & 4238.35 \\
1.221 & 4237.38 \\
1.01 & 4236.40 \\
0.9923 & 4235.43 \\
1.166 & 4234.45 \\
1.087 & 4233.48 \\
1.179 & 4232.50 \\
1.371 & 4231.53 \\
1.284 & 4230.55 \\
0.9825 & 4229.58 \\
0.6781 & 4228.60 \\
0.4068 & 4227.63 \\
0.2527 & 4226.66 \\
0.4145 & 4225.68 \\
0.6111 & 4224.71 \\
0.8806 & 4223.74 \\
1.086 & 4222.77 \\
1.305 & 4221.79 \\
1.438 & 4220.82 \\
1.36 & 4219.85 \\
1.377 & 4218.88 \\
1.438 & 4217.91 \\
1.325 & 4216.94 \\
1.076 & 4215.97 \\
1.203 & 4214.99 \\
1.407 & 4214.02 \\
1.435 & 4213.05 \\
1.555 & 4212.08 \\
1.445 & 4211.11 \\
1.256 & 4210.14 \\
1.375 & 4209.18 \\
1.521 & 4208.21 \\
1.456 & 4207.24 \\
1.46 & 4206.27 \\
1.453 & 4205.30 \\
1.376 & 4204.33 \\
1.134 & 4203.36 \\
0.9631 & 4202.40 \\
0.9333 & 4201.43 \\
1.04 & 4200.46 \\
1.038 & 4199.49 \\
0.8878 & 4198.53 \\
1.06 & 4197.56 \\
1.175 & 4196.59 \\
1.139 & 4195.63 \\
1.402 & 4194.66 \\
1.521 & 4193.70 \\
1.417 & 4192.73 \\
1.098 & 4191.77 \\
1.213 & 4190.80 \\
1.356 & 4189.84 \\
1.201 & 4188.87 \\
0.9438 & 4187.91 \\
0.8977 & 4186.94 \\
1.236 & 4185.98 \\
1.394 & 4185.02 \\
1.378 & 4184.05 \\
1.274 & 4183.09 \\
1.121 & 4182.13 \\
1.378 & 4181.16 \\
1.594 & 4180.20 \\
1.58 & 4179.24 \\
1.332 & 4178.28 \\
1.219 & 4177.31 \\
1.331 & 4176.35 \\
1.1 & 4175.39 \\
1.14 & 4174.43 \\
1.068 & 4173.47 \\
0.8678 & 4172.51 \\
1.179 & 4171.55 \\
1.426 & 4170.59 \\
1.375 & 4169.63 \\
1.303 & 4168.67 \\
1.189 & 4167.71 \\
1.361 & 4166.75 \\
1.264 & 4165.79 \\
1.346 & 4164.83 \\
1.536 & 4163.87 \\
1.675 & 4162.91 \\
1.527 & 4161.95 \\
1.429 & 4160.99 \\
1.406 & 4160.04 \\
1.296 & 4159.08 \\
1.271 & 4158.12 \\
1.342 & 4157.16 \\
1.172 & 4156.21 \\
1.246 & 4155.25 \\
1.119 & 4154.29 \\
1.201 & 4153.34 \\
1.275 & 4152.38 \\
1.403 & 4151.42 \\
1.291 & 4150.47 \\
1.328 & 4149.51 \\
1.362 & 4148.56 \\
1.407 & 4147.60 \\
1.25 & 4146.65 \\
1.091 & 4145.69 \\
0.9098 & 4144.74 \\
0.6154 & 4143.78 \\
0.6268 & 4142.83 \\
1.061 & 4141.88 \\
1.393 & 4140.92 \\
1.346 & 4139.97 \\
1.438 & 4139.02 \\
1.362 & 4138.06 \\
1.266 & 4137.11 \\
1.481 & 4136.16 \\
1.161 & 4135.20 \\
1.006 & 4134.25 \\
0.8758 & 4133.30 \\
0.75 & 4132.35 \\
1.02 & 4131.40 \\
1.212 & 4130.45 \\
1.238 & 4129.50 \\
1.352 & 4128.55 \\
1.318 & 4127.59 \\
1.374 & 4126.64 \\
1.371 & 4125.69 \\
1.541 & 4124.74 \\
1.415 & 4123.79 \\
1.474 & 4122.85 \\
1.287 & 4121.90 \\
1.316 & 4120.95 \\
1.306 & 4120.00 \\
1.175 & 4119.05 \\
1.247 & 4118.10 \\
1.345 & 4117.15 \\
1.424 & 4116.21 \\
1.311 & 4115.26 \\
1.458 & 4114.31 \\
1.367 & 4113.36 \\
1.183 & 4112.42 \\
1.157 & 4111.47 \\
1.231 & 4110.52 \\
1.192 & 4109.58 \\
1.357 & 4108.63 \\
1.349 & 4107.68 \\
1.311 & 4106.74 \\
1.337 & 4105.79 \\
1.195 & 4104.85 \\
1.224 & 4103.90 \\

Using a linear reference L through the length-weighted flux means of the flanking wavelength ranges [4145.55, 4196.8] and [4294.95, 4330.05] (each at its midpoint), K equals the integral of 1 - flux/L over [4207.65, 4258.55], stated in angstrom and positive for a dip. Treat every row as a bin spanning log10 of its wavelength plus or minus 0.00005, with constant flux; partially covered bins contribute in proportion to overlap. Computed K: 3.09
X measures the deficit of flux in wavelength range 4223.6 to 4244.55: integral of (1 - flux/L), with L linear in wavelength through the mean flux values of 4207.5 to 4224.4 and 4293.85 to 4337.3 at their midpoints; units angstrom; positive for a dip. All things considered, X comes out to 4.3 angstrom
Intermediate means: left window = 1.32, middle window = 1.04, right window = 1.28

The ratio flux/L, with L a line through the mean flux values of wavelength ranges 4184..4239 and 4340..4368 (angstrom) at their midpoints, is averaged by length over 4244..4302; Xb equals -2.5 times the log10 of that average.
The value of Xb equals 0.178 mag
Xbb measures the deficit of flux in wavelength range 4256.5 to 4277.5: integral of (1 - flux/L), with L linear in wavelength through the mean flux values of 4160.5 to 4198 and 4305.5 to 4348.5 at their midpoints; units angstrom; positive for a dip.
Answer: 3.18 angstrom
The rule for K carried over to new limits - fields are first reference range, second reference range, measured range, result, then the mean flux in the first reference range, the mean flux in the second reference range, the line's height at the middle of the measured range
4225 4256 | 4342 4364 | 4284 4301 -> 2.8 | 1.09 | 1.63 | 1.34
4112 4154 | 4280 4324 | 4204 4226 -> -1.1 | 1.24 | 1.19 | 1.22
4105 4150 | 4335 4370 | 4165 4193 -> 1.6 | 1.24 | 1.61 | 1.33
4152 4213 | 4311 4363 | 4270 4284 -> 3.3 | 1.28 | 1.53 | 1.43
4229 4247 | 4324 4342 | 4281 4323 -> 5.8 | 1.26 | 1.43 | 1.38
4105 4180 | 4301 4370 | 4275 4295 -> 2.8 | 1.27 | 1.46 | 1.41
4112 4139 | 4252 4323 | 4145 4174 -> -1.0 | 1.28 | 1.18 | 1.26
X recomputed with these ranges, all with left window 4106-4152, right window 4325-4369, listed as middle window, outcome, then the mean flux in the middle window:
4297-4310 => 5.34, 0.891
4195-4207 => 1.85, 1.15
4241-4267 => 3.66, 1.24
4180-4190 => 0.69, 1.24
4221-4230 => 4.11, 0.757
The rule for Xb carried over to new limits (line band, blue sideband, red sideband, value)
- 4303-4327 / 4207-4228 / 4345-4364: 0.231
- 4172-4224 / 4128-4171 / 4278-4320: -0.031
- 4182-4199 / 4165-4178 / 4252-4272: 0.004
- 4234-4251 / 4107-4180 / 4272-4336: 0.006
